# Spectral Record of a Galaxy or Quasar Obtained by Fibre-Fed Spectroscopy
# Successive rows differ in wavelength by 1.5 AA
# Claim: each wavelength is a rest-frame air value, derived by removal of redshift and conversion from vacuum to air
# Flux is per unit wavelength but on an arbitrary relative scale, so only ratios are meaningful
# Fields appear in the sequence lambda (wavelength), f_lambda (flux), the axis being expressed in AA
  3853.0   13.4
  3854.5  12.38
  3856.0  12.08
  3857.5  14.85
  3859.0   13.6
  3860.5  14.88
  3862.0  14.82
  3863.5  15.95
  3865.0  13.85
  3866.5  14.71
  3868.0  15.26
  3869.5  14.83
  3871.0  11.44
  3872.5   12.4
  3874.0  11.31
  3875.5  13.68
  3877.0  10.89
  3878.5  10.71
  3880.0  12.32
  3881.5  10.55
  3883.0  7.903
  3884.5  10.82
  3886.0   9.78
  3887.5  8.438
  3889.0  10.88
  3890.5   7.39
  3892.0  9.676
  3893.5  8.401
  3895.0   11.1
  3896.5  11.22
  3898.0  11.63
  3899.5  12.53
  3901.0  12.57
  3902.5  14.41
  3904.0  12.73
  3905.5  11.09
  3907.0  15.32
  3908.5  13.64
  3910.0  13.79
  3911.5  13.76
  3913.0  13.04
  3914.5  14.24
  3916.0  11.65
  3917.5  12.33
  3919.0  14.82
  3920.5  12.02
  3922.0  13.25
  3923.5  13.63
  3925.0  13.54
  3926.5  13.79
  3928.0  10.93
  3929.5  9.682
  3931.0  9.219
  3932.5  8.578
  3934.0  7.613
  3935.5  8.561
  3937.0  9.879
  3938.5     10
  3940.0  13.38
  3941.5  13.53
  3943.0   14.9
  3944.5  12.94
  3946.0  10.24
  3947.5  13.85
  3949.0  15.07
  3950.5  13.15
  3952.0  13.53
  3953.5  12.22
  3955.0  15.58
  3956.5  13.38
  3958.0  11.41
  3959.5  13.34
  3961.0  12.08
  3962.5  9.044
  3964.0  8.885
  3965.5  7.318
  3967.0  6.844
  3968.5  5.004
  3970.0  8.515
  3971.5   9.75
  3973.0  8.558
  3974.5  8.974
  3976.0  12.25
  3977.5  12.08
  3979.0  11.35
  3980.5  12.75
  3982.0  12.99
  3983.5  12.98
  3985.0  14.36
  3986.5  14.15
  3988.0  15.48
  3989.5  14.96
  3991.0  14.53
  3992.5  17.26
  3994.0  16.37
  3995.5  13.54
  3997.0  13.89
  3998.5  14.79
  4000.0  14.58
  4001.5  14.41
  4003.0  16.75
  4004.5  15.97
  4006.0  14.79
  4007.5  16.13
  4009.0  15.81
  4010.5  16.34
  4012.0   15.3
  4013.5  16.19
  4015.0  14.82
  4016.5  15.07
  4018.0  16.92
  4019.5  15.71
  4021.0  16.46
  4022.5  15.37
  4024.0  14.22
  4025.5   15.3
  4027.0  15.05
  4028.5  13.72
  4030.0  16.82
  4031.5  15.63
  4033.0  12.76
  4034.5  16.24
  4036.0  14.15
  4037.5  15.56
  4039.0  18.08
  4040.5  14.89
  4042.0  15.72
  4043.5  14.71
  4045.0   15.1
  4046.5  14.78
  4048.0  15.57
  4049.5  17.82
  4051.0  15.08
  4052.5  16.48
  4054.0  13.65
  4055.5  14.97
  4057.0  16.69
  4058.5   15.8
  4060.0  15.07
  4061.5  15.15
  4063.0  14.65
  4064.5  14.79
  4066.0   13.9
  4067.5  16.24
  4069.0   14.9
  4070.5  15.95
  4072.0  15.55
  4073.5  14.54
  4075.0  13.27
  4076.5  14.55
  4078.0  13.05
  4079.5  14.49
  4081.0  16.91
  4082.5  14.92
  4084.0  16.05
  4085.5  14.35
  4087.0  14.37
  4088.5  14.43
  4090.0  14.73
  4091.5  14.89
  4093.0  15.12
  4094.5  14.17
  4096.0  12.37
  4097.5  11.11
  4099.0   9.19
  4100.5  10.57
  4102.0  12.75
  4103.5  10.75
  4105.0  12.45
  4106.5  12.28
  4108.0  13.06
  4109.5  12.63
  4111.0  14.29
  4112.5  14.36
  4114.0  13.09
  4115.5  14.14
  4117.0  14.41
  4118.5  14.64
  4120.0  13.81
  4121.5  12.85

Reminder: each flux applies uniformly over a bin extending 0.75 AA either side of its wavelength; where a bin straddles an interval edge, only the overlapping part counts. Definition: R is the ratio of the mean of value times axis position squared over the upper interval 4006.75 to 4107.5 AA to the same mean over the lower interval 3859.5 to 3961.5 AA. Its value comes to 1.3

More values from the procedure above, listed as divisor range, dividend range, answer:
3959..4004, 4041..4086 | 1.28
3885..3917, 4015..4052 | 1.40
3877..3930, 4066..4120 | 1.29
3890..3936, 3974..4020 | 1.29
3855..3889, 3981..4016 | 1.29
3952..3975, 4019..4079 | 1.56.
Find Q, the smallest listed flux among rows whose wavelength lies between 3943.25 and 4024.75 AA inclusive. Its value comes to 5.004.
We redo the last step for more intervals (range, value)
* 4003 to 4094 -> 12.76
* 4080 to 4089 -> 14.35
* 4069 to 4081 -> 13.05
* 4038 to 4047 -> 14.71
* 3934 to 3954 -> 7.613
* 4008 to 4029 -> 13.72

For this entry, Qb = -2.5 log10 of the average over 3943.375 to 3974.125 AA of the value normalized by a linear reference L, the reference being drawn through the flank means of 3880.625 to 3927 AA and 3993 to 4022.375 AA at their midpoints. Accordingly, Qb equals 0.24 mag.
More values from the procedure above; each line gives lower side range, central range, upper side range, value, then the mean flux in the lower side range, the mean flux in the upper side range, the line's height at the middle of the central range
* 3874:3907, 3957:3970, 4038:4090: 0.344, 11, 15.2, 12.8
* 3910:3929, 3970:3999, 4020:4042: 0.105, 13.1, 15.3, 14.4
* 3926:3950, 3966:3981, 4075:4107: 0.241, 11.4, 13.5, 11.9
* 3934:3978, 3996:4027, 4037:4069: -0.137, 11.1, 15.4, 13.6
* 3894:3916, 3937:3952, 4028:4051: 0.060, 12.8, 15.4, 13.6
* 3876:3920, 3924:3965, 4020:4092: 0.081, 11.7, 15.2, 12.7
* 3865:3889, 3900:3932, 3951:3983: -0.133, 11.7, 10.8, 11.3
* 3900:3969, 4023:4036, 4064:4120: -0.140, 12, 13.9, 13.1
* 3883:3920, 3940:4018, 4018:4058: 0.061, 11.8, 15.4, 13.9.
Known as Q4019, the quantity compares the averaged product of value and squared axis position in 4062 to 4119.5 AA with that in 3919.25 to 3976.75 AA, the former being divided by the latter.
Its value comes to 1.33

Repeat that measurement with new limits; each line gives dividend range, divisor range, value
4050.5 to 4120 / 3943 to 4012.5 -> 1.15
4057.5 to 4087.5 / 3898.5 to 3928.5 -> 1.23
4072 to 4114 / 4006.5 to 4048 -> 0.91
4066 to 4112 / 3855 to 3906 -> 1.27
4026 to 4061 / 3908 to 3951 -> 1.33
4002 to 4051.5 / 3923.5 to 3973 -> 1.45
